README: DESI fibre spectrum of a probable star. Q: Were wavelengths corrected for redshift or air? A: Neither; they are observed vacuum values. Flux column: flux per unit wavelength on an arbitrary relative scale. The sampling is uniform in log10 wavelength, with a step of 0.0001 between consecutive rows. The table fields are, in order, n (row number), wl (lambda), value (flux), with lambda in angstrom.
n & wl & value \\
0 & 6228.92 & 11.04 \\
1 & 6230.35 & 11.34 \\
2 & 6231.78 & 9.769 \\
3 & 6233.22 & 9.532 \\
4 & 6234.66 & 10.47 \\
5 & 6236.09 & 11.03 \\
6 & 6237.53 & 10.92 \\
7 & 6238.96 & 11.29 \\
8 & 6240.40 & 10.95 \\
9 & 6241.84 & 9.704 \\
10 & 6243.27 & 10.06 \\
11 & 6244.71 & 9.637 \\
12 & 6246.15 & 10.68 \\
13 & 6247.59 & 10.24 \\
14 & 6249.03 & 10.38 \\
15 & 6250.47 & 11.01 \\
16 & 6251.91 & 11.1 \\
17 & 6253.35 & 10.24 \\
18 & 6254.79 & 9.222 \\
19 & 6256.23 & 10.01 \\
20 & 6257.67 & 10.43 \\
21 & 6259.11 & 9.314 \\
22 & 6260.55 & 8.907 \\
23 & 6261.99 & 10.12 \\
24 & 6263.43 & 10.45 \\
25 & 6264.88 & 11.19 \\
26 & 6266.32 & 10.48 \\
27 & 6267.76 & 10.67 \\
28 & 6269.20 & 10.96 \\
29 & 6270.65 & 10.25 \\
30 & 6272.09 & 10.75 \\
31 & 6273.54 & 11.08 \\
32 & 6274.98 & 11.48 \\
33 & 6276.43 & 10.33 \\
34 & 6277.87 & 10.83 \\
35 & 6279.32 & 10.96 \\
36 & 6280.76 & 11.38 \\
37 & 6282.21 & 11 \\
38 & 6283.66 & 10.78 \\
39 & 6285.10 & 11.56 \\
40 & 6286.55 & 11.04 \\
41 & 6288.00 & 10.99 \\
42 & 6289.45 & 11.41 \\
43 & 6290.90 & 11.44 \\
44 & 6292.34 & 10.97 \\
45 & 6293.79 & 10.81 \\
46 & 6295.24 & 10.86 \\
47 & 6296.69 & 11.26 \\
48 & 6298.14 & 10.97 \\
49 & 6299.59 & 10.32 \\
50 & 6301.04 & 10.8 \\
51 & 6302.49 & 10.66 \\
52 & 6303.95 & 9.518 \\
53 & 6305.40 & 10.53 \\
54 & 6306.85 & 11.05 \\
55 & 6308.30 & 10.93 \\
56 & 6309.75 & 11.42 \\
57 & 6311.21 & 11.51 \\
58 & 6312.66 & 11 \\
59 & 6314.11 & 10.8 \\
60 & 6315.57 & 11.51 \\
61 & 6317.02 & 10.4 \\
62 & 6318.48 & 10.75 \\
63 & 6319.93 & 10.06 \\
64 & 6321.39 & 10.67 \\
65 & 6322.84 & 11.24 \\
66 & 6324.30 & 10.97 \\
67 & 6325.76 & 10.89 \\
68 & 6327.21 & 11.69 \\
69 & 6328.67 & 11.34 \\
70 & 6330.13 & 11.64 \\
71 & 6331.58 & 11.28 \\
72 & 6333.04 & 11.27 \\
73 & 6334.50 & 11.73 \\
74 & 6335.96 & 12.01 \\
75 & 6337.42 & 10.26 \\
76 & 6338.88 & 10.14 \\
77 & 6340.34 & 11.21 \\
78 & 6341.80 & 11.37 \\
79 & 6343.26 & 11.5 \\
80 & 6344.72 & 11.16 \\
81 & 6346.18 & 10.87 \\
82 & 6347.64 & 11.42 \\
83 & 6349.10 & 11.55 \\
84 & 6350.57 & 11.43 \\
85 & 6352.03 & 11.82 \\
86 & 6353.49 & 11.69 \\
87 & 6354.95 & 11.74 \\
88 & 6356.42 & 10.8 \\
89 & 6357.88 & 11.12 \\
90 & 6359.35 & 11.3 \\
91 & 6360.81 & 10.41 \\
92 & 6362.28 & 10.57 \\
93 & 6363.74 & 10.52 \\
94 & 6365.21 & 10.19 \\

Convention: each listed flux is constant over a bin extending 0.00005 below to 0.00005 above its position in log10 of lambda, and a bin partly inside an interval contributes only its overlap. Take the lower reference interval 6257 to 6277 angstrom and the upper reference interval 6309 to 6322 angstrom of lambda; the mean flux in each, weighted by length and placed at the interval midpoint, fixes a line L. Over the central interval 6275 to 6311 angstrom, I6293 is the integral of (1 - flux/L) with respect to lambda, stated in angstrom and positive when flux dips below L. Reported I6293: -0.8 angstrom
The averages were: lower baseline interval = 10.5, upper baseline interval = 10.9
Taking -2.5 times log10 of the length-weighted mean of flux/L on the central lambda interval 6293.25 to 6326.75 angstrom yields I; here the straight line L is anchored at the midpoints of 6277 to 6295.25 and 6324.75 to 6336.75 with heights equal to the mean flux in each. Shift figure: 0.045 mag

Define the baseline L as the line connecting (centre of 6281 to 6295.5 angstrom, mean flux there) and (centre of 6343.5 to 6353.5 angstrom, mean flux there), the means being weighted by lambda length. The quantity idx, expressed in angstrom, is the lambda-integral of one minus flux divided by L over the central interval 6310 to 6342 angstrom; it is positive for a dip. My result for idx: 0.6 angstrom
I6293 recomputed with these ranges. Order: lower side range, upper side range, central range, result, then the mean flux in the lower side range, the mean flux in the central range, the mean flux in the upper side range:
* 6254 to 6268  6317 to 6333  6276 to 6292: -1.02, 10.1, 11.1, 11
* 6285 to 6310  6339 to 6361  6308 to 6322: 0.15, 10.9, 10.9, 11.3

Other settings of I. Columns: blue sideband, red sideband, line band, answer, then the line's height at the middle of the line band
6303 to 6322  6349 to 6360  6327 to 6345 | -0.01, 11.1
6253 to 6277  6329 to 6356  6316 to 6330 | 0.01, 11.1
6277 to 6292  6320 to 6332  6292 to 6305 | 0.05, 11.1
